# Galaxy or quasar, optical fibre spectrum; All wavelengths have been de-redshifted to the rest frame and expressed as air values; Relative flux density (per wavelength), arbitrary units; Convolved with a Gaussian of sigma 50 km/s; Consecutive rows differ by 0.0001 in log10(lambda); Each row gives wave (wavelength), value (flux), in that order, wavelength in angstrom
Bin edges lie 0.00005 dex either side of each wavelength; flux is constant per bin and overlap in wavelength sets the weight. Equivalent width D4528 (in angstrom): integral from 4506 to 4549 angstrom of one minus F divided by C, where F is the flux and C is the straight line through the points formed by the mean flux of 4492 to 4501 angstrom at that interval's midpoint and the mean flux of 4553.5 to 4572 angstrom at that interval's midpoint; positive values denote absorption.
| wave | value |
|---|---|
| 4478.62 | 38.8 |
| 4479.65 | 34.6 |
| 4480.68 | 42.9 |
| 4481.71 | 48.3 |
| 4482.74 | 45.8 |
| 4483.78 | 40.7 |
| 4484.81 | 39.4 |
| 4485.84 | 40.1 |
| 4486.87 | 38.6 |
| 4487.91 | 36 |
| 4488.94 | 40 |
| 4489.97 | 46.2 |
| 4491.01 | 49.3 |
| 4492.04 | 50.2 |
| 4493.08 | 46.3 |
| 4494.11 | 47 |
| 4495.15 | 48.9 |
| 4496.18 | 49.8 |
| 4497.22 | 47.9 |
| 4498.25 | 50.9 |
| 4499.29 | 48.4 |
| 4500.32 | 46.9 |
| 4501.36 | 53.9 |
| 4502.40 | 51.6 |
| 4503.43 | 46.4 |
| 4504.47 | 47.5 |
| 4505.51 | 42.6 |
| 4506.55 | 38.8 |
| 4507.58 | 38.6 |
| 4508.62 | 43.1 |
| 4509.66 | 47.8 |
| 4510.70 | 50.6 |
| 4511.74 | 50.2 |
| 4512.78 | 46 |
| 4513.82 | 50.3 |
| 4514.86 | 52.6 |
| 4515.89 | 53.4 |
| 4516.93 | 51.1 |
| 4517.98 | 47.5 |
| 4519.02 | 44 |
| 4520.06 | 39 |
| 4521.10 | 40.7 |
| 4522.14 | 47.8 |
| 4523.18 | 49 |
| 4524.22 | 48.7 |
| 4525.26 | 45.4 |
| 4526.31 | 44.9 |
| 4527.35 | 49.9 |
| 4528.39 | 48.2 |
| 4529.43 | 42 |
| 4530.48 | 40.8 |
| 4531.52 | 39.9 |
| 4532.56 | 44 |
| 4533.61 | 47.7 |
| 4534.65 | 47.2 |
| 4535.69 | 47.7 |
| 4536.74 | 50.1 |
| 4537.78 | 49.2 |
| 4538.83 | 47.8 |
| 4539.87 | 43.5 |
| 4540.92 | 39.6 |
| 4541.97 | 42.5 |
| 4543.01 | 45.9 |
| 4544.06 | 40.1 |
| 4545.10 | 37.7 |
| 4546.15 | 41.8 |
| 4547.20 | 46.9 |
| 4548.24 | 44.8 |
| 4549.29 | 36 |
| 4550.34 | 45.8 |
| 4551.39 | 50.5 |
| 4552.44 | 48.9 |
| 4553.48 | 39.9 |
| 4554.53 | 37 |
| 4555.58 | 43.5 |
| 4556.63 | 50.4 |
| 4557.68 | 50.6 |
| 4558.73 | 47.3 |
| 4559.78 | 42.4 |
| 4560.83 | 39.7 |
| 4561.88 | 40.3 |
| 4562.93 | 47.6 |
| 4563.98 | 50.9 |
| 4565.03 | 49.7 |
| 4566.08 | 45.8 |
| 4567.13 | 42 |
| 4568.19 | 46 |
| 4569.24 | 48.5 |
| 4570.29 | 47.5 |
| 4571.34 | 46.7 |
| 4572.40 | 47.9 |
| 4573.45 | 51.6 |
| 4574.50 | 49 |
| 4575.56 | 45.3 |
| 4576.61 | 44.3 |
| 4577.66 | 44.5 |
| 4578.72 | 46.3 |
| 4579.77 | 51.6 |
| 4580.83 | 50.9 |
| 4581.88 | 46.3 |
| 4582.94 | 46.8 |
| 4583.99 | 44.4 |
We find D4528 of 1.5 angstrom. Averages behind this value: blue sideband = 48.5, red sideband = 45.5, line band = 45.5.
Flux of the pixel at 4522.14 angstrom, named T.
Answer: 47.8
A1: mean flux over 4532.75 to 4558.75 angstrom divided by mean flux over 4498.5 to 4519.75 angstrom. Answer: 0.94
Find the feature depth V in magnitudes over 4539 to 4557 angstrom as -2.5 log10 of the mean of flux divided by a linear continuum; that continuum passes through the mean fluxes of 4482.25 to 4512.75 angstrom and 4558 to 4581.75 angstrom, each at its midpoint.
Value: 0.08 mag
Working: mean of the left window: 45.6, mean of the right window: 46.7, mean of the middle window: 43.3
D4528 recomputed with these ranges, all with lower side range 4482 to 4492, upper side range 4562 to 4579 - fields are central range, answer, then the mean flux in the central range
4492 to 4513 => -2.0 angstrom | 47.2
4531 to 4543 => -0.1 angstrom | 45.4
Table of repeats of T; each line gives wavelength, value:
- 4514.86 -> 52.6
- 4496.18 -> 49.8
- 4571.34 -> 46.7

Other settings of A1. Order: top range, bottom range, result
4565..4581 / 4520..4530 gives 1.03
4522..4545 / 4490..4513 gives 0.96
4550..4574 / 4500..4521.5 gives 0.99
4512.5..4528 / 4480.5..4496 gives 1.07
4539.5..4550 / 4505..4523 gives 0.91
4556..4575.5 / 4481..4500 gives 1.04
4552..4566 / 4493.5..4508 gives 0.96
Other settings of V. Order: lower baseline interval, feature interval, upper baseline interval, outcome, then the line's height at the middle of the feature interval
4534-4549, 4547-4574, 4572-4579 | 0.01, 45.9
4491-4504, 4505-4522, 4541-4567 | 0.04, 47.7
